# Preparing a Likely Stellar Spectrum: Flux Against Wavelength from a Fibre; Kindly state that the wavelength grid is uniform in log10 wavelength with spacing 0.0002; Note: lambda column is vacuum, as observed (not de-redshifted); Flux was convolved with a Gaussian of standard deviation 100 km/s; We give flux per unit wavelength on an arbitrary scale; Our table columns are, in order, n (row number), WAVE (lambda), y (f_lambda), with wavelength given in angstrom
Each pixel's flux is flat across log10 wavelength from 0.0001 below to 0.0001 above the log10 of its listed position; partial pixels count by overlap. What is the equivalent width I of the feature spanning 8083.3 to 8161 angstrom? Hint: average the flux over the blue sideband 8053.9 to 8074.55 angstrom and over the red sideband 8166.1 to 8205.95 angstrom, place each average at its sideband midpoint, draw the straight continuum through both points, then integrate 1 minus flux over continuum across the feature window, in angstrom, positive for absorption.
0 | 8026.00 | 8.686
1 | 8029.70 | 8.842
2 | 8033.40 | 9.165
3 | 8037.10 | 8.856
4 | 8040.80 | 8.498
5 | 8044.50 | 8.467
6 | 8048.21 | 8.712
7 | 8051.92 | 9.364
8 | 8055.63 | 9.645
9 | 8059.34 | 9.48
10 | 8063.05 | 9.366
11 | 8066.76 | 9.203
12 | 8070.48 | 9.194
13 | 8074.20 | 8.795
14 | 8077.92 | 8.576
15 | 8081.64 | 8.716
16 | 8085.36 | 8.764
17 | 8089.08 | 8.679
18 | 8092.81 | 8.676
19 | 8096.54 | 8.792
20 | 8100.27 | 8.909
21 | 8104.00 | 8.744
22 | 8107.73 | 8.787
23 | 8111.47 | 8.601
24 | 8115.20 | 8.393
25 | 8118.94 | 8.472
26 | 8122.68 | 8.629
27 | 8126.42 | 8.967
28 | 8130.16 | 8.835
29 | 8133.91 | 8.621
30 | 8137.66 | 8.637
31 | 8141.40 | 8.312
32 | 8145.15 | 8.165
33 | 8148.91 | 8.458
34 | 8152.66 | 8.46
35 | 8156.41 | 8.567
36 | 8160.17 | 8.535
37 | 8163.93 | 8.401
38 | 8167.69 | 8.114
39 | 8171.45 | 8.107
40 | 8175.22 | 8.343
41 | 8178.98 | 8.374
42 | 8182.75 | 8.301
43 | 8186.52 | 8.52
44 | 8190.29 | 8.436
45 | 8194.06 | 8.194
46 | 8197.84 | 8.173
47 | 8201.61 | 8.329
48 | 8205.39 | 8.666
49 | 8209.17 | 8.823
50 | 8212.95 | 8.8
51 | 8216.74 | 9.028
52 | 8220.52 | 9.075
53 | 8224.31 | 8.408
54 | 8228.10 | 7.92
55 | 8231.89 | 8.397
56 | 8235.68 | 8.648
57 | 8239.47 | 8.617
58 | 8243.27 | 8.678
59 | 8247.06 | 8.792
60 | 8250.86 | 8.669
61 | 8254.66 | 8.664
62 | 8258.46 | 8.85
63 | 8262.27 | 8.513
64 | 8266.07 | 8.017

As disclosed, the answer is 1.9 angstrom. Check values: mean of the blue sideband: 9.31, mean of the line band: 8.62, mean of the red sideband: 8.31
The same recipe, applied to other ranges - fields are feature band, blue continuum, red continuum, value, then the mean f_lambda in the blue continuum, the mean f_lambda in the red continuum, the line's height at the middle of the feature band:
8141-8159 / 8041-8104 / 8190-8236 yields 0.64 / 8.94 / 8.53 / 8.71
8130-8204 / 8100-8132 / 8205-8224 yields 3.30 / 8.7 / 8.85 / 8.78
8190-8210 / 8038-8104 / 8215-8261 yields 0.67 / 8.92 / 8.64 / 8.71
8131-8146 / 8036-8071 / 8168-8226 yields 0.44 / 9.08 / 8.49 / 8.73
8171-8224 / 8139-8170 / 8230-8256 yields -0.08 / 8.38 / 8.64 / 8.51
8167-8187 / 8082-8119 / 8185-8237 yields 0.68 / 8.69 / 8.53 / 8.58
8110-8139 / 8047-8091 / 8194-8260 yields 0.80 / 9.05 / 8.61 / 8.89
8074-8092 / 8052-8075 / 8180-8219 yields 0.98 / 9.31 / 8.53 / 9.2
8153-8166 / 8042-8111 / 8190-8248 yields 0.33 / 8.93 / 8.56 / 8.71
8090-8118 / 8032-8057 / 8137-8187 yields -0.13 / 8.94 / 8.37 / 8.65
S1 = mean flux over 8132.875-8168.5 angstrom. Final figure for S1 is 8.43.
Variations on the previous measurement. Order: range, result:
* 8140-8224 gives 8.46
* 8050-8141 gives 8.86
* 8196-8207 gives 8.39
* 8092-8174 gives 8.55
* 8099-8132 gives 8.7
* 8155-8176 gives 8.34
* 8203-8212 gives 8.73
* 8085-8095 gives 8.7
